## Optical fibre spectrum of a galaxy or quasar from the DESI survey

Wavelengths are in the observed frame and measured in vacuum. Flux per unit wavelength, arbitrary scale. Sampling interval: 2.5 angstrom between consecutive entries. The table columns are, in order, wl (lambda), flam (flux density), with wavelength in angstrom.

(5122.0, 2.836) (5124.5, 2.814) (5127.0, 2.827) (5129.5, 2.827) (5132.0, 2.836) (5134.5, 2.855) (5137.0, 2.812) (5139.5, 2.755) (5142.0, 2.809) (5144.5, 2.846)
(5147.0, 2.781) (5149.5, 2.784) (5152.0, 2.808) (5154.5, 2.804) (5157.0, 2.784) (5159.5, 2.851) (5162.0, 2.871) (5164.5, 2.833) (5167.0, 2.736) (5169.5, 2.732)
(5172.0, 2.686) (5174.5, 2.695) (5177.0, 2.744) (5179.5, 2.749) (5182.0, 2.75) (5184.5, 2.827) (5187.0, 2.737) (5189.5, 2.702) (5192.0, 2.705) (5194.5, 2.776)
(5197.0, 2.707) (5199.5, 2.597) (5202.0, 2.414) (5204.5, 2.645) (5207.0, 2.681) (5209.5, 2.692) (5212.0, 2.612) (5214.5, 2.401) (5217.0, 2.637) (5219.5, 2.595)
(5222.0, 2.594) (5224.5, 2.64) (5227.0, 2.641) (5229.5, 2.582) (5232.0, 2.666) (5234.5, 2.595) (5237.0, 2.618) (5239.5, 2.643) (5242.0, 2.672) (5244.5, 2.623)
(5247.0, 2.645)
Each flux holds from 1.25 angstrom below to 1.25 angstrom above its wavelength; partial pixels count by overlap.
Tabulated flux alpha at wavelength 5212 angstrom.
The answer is 2.612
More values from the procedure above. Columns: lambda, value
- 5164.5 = 2.833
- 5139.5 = 2.755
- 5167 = 2.736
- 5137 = 2.812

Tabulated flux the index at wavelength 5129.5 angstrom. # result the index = 2.827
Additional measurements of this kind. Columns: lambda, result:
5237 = 2.618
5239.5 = 2.643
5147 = 2.781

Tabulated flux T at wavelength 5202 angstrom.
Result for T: 2.414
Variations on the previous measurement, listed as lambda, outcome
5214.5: 2.401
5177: 2.744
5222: 2.594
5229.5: 2.582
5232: 2.666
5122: 2.836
